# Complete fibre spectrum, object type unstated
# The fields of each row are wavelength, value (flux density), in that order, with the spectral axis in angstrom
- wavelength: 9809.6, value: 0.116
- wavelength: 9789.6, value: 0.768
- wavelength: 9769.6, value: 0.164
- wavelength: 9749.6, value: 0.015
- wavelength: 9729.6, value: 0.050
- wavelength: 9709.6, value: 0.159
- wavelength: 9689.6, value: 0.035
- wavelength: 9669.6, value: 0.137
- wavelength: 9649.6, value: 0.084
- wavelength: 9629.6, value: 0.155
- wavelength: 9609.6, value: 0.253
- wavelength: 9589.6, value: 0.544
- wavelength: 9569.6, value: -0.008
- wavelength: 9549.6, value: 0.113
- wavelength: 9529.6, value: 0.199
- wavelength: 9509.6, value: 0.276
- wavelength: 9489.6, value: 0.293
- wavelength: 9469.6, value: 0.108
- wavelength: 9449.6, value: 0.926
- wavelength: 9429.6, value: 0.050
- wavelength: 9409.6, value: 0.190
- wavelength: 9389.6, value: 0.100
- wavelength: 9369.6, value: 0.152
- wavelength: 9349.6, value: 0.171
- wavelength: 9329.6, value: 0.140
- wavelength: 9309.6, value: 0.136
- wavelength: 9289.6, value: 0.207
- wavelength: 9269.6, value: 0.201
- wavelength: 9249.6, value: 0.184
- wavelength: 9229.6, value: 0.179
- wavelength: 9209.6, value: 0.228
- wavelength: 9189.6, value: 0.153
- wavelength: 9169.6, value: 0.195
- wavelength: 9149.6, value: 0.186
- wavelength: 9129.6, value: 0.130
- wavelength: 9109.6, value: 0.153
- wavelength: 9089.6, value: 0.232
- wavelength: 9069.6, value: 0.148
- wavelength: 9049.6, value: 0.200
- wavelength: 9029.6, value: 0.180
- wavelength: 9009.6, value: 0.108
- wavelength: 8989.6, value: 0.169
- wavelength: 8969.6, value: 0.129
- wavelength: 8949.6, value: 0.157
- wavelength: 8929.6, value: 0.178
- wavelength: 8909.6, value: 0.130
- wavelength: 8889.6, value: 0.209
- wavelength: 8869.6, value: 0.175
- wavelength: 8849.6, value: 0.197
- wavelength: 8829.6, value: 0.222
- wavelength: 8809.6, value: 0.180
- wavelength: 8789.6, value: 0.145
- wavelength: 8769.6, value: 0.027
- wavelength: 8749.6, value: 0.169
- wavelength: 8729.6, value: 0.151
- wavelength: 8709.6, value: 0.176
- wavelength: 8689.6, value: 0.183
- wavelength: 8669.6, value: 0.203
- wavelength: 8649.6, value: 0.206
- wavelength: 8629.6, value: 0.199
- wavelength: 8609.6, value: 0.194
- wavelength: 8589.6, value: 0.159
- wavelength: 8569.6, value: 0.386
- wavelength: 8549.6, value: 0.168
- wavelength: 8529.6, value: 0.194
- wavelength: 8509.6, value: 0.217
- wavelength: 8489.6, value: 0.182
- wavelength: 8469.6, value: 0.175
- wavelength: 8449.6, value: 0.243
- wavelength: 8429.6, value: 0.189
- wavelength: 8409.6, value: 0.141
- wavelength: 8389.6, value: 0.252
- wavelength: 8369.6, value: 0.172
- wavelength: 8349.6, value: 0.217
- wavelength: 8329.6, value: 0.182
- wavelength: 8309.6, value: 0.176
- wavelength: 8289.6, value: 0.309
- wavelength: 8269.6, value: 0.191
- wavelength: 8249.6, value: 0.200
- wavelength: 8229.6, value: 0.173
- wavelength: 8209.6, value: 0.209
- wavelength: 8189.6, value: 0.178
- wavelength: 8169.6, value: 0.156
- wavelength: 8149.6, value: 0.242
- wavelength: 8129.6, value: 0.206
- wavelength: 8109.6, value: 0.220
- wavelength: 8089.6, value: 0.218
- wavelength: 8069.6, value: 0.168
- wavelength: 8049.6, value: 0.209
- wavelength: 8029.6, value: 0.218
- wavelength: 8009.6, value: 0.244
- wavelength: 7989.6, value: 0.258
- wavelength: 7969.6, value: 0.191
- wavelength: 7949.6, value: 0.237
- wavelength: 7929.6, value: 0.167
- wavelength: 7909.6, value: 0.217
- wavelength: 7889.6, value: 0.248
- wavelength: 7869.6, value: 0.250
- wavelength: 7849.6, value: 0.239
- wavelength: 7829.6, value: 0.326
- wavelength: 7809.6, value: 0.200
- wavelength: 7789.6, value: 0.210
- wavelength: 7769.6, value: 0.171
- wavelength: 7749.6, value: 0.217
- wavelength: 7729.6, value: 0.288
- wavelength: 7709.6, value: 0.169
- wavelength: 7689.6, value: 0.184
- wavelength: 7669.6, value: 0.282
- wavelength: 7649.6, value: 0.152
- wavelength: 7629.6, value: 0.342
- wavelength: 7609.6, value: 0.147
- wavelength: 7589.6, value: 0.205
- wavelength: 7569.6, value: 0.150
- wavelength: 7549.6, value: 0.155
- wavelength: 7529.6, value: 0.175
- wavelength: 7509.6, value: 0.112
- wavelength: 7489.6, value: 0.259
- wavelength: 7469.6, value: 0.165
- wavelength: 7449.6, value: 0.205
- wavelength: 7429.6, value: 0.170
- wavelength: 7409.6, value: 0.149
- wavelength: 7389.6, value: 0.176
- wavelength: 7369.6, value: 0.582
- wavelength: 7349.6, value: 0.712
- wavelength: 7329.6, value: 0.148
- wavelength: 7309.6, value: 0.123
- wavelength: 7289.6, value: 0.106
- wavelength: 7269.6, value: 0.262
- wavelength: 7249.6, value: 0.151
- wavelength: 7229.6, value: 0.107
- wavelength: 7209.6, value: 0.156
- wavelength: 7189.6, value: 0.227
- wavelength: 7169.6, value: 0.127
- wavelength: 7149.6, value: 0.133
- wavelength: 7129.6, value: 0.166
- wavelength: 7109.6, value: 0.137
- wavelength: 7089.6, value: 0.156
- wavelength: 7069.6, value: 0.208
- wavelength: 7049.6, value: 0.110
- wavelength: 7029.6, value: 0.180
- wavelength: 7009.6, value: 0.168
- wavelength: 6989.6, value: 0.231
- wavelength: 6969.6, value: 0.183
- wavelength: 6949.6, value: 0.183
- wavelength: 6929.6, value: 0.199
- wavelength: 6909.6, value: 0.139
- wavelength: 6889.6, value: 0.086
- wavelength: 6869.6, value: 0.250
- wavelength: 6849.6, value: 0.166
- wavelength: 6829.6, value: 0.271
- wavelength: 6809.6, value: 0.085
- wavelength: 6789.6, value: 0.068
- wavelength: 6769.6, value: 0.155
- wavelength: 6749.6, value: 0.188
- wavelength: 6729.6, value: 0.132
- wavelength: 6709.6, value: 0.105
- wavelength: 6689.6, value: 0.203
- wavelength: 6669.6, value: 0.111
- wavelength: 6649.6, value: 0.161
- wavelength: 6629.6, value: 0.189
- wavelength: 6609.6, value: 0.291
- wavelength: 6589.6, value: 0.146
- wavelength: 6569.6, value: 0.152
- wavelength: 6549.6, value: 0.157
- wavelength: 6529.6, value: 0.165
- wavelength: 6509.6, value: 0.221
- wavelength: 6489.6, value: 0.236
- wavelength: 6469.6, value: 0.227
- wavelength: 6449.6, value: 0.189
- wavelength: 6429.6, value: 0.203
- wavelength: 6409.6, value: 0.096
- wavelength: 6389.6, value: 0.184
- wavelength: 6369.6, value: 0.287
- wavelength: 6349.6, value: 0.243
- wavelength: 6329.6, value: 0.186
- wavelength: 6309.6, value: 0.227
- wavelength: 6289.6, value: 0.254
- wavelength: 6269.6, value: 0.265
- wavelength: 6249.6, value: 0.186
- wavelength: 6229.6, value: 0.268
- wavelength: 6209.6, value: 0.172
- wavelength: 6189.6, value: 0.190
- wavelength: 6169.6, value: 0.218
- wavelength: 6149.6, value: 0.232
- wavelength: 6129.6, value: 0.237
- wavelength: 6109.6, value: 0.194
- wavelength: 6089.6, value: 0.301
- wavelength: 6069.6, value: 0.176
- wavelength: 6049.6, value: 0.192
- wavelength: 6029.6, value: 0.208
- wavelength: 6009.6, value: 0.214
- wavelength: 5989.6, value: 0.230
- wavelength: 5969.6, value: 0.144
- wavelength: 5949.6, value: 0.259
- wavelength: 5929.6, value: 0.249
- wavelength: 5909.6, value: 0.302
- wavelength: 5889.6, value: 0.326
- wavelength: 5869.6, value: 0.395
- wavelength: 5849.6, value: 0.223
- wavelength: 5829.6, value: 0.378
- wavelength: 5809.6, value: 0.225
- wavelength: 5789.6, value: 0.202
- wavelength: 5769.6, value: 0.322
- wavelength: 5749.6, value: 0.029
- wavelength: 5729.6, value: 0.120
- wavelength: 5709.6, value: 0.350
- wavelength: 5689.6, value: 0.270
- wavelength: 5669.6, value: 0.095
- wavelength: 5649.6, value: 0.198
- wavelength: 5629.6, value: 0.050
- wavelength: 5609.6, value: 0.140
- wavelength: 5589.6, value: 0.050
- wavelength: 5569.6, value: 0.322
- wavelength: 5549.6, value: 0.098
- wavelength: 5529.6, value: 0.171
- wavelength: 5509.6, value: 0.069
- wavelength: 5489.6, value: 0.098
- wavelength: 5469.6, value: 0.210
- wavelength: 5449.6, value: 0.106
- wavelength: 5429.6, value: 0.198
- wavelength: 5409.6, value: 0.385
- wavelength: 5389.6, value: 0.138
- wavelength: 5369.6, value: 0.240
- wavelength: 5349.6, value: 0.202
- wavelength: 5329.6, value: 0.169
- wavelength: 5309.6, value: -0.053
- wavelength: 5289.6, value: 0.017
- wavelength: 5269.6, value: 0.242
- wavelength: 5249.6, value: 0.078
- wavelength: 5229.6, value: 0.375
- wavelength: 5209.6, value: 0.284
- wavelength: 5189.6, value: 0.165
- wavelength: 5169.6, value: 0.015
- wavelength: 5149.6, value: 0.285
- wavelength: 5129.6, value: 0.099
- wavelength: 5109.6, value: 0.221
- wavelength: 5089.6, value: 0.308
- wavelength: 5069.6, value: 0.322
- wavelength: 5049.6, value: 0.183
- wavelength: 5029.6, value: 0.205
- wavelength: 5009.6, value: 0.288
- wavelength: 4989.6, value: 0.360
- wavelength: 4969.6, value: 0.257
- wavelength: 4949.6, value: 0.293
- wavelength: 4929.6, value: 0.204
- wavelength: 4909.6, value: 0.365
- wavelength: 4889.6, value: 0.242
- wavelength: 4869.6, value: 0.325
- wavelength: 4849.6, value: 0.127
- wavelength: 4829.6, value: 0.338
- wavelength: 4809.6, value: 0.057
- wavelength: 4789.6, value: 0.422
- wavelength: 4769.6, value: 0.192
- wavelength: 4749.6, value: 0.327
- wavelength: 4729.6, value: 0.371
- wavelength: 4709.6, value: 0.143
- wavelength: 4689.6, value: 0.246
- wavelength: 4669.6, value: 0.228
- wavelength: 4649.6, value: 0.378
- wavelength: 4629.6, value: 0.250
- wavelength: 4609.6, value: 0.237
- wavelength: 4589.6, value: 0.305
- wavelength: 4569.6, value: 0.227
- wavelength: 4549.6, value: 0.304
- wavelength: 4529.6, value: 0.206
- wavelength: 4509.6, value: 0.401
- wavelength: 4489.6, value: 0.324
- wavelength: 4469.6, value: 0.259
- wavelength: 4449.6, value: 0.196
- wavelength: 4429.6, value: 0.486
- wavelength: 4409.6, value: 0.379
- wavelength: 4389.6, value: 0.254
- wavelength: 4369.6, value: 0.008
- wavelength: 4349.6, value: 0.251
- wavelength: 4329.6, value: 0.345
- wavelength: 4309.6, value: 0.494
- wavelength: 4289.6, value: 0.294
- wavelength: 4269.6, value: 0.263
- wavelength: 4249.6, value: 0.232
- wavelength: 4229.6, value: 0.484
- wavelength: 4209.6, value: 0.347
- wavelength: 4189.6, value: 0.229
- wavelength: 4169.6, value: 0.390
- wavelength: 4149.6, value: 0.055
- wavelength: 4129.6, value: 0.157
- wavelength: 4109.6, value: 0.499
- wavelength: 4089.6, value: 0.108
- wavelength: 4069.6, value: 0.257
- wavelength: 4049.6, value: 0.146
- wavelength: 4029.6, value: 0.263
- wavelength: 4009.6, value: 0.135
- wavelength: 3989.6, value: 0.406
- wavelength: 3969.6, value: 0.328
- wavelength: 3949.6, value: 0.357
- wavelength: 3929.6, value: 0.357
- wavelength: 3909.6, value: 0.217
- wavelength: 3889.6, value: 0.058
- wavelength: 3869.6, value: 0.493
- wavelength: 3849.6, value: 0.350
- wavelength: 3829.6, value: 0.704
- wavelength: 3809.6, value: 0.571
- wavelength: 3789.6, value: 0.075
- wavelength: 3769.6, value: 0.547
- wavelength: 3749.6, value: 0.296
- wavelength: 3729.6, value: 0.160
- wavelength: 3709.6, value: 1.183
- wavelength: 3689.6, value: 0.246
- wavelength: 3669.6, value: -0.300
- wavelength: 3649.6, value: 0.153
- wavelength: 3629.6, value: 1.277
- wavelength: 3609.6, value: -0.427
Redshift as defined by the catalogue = 0.974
